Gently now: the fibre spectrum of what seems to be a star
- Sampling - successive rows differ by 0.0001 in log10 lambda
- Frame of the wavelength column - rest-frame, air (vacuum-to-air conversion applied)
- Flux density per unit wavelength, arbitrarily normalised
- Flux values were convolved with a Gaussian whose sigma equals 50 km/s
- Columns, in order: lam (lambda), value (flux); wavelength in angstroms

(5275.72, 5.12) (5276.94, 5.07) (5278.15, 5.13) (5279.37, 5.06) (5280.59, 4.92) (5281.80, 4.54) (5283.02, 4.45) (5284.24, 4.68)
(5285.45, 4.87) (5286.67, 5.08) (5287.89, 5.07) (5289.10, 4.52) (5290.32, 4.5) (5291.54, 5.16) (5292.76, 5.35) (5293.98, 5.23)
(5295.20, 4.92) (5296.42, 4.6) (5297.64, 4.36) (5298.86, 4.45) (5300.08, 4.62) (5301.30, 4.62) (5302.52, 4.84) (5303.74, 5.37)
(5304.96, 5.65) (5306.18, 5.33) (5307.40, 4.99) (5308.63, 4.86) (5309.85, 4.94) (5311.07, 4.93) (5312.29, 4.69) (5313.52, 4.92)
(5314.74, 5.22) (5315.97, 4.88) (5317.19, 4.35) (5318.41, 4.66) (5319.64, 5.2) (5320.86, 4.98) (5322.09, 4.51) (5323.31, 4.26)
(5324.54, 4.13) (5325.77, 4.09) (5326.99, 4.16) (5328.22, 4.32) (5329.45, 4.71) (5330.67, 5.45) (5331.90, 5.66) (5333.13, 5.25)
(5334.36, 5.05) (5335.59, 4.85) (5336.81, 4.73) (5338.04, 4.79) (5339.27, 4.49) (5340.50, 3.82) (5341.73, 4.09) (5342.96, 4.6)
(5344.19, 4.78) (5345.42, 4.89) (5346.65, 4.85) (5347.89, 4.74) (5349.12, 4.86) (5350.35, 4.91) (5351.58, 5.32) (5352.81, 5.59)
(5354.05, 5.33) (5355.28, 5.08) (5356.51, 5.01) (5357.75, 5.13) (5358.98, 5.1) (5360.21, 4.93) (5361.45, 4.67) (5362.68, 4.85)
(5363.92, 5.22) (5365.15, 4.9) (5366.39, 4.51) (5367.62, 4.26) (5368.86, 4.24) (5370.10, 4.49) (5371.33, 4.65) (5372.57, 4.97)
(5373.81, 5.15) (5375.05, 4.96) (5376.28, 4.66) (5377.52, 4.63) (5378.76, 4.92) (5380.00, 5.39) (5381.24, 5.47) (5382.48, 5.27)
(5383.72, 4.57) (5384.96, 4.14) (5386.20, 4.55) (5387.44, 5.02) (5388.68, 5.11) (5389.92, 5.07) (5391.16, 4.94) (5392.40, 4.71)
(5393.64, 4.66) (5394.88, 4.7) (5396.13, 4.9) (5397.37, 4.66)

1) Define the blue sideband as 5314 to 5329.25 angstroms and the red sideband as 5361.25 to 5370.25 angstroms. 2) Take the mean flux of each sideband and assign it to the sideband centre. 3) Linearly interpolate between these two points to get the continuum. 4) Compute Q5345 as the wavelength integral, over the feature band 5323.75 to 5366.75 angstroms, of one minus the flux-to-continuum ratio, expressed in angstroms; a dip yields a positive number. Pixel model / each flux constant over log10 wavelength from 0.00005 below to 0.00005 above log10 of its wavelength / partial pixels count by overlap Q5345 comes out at -2.0 angstroms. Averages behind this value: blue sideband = 4.57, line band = 4.82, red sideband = 4.65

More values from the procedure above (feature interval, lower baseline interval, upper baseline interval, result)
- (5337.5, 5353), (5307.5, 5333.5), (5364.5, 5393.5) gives 0.19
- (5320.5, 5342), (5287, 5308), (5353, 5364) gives 1.53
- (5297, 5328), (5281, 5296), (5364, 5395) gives 0.60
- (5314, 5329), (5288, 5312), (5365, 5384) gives 0.97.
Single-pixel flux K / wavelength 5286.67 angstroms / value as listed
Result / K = 5.08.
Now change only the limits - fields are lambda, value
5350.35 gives 4.91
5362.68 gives 4.85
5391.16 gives 4.94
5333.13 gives 5.25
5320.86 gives 4.98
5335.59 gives 4.85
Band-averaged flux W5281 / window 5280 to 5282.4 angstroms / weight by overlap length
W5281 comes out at 4.74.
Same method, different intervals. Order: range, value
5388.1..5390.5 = 5.09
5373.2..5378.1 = 4.85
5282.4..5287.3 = 4.77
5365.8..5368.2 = 4.4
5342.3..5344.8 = 4.68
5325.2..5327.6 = 4.14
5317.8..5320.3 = 4.93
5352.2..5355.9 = 5.33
